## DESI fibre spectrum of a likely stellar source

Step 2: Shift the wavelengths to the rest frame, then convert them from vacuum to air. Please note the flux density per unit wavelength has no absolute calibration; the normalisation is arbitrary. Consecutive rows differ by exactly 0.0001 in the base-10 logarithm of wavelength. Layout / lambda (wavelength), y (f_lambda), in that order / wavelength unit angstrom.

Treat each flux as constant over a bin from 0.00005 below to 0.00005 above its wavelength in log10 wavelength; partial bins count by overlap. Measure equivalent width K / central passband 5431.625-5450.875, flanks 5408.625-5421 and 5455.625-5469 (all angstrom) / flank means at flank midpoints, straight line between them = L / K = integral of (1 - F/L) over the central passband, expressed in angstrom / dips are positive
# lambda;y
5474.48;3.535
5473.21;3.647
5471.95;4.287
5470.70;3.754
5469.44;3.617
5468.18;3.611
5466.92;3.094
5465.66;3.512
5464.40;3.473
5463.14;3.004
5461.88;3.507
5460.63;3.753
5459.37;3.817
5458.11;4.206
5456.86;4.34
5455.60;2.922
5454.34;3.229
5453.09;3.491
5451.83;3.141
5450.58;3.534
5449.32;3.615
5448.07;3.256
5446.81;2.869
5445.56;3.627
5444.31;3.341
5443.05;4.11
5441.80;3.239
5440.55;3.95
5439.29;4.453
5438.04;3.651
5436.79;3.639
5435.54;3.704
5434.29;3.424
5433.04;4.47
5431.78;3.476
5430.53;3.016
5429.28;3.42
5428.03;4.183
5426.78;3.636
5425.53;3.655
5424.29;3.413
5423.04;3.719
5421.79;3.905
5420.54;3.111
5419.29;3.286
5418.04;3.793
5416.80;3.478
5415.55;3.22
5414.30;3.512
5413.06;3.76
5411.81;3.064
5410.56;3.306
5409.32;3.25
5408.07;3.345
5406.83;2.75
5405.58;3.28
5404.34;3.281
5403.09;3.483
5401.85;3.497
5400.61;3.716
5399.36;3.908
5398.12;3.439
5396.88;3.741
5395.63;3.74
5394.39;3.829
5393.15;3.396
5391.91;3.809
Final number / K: -0.8 angstrom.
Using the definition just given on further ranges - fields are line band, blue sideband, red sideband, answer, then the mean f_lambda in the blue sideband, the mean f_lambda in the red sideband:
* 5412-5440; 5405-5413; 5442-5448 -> -2.6 angstrom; 3.2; 3.45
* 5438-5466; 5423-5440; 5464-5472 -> 0.5 angstrom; 3.7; 3.58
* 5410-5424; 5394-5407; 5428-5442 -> 0.6 angstrom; 3.53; 3.71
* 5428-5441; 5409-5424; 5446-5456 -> -1.5 angstrom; 3.45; 3.27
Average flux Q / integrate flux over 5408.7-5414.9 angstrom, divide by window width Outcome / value 3.38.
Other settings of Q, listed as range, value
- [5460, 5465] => 3.44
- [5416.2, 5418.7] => 3.64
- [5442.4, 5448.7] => 3.44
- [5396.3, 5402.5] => 3.66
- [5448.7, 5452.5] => 3.43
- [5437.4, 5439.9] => 4.05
